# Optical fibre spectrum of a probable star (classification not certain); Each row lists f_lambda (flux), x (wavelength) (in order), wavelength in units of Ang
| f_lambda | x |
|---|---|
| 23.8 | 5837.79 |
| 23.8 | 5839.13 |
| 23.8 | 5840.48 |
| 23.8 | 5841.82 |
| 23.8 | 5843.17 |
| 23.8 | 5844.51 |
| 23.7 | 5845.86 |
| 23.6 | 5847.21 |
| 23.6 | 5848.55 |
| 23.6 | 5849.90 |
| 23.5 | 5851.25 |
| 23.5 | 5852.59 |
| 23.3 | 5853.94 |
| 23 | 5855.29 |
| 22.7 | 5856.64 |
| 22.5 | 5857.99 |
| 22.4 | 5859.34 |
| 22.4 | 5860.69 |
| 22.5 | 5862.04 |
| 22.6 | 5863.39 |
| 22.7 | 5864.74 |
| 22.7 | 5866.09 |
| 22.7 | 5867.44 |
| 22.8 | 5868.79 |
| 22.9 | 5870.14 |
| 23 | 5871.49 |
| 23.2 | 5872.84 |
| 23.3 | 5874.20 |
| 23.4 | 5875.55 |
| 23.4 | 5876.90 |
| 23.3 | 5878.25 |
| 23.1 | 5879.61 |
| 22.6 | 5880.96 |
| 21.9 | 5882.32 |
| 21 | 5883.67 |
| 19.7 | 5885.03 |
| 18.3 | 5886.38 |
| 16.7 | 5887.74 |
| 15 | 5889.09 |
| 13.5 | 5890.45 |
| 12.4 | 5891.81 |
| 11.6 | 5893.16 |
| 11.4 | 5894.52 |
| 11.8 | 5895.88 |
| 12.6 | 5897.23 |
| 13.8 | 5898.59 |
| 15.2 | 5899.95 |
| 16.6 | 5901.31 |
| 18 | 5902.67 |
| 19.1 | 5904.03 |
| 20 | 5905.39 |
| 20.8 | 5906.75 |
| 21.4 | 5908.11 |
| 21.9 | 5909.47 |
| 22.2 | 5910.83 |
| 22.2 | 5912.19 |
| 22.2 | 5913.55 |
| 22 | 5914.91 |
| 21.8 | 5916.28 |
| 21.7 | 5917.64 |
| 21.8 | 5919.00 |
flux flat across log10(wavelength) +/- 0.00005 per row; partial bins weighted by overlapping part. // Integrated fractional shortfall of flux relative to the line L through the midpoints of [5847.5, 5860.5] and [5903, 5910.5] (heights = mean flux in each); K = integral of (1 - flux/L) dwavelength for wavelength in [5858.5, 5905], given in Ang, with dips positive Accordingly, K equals 5.4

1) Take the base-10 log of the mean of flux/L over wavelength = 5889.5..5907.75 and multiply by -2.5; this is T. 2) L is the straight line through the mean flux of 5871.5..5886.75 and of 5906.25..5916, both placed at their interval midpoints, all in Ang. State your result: 0.40 mag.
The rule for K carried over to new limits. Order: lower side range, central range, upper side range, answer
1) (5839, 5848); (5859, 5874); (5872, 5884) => 0.3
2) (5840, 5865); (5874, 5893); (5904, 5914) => 2.3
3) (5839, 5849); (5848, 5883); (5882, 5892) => -4.3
